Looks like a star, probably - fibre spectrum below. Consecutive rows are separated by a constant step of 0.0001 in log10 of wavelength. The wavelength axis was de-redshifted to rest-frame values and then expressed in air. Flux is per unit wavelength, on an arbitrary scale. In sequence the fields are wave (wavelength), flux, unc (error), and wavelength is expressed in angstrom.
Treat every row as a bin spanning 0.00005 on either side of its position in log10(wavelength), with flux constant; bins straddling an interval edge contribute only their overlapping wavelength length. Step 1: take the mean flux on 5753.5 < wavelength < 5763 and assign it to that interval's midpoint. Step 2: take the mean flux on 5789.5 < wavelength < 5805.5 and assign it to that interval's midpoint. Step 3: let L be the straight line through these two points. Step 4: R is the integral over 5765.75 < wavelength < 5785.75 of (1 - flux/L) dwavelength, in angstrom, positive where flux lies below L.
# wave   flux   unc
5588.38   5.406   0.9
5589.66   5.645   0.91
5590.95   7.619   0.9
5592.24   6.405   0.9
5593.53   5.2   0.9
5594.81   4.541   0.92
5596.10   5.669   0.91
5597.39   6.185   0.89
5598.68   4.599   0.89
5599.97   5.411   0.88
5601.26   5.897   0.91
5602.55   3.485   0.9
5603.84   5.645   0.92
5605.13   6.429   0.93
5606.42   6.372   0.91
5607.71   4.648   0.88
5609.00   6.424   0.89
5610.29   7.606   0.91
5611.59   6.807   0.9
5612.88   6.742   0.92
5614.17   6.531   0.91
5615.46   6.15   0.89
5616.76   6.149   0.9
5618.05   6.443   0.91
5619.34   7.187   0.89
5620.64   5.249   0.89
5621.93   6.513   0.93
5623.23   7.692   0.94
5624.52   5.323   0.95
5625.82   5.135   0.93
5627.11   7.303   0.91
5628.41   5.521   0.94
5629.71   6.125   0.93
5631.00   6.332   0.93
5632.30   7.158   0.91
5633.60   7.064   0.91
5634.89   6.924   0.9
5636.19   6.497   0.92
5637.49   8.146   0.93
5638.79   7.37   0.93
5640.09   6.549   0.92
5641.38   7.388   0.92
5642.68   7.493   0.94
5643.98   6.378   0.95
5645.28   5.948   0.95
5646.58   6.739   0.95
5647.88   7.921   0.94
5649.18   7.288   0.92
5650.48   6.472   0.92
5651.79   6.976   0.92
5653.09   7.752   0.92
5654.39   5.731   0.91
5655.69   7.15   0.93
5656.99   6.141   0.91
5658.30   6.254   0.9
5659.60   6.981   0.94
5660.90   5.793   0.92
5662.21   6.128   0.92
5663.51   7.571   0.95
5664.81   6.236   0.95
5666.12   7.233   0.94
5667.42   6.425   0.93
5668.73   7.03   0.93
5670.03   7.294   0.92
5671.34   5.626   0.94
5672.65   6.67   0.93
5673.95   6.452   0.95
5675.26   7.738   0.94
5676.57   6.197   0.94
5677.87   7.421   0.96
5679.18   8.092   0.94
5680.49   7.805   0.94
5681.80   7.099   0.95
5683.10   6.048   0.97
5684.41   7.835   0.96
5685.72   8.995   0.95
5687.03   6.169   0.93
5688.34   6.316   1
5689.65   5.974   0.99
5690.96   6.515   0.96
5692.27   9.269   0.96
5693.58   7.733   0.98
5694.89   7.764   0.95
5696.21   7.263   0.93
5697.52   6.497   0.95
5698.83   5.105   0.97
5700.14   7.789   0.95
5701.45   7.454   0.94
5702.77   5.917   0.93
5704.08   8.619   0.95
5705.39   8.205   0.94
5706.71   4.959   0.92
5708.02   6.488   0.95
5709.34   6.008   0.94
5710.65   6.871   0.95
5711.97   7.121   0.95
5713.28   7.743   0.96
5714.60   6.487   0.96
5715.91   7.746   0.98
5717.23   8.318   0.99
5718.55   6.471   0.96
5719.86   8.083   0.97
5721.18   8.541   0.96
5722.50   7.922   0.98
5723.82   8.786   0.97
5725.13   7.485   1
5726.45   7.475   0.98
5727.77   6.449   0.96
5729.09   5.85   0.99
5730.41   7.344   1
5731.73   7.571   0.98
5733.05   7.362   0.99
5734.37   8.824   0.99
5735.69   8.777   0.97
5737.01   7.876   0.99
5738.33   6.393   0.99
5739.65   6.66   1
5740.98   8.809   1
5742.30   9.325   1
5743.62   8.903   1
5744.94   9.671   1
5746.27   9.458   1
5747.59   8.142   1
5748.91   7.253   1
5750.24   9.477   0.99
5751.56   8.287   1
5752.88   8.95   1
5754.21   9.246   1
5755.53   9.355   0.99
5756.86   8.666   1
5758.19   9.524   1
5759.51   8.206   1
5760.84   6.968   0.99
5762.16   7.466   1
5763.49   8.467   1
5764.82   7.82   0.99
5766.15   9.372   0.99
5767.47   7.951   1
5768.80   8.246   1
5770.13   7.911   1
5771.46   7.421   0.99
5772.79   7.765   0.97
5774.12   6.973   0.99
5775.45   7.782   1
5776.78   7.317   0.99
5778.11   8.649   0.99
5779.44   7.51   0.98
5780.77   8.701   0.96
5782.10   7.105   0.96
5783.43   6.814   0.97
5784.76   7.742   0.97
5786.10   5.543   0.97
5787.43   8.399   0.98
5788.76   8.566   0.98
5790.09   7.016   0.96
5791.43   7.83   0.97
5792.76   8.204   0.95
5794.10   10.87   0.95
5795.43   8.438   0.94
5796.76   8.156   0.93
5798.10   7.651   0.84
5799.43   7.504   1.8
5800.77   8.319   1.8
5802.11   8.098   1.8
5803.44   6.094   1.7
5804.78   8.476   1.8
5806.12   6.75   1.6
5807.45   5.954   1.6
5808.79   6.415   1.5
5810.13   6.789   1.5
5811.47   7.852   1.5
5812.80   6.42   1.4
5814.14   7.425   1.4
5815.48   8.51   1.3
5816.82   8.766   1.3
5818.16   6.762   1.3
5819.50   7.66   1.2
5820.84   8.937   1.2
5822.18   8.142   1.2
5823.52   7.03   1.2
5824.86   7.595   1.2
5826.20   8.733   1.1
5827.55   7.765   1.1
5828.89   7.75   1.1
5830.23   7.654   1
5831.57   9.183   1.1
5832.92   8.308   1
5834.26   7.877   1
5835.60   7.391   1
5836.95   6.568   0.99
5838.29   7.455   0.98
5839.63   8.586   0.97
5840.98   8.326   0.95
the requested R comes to 1.3 angstrom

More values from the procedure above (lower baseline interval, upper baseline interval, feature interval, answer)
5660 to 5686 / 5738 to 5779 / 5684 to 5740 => 2.1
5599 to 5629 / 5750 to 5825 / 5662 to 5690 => -0.9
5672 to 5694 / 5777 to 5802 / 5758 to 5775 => -0.4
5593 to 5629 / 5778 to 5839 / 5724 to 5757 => -4.8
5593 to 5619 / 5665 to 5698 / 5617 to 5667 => -1.8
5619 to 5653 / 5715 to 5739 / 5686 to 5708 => 1.0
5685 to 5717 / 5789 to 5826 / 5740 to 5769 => -4.8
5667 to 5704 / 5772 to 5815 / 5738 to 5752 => -2.1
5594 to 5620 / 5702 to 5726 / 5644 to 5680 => -0.7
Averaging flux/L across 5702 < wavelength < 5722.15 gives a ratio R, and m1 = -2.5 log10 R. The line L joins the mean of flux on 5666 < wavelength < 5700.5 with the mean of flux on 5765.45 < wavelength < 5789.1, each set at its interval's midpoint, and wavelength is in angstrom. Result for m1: 0.01 mag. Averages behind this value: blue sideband 7.04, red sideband 7.75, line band 7.18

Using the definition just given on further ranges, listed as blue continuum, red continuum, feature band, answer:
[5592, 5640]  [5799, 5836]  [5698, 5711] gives 0.01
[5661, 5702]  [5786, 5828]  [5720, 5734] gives -0.04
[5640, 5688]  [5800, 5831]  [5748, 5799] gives -0.10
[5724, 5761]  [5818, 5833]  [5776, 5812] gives 0.06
